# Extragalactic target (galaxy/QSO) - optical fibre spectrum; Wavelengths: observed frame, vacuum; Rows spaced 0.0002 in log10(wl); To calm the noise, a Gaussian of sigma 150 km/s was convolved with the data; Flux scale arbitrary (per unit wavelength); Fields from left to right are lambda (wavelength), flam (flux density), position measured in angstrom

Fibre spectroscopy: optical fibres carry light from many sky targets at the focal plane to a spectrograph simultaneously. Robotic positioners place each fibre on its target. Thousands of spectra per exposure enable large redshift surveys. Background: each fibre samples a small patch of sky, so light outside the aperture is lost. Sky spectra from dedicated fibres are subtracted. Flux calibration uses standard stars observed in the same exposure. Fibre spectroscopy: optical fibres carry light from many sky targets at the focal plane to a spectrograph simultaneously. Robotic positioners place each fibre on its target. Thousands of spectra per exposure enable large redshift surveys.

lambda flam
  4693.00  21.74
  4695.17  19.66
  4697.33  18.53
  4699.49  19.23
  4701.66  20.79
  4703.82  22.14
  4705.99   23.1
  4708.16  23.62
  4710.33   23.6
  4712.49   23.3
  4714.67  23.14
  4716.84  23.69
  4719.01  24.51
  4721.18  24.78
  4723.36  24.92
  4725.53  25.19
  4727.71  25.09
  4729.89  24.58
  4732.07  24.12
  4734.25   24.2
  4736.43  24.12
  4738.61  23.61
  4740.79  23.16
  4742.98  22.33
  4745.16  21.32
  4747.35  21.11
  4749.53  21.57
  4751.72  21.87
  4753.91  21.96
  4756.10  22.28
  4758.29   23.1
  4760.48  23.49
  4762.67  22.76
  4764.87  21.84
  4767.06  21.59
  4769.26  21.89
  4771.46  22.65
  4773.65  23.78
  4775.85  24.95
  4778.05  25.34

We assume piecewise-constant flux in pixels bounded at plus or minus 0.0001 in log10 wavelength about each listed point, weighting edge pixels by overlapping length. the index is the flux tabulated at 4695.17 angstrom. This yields 19.66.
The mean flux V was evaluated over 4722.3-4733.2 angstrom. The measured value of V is 24.8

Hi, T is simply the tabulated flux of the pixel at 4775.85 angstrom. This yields 24.95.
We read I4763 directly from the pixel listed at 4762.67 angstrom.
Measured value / 22.76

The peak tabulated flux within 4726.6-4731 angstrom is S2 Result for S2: 25.09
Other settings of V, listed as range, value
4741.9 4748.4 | 21.6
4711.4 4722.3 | 23.9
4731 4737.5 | 24.1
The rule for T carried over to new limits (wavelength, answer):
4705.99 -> 23.1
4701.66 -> 20.79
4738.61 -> 23.61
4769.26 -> 21.89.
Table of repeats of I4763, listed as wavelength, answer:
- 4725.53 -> 25.19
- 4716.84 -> 23.69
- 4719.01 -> 24.51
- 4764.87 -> 21.84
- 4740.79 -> 23.16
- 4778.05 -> 25.34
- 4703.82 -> 22.14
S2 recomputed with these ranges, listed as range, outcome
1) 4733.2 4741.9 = 24.2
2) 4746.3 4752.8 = 21.87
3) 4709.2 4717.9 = 23.69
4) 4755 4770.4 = 23.49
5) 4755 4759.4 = 23.1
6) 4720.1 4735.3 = 25.19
